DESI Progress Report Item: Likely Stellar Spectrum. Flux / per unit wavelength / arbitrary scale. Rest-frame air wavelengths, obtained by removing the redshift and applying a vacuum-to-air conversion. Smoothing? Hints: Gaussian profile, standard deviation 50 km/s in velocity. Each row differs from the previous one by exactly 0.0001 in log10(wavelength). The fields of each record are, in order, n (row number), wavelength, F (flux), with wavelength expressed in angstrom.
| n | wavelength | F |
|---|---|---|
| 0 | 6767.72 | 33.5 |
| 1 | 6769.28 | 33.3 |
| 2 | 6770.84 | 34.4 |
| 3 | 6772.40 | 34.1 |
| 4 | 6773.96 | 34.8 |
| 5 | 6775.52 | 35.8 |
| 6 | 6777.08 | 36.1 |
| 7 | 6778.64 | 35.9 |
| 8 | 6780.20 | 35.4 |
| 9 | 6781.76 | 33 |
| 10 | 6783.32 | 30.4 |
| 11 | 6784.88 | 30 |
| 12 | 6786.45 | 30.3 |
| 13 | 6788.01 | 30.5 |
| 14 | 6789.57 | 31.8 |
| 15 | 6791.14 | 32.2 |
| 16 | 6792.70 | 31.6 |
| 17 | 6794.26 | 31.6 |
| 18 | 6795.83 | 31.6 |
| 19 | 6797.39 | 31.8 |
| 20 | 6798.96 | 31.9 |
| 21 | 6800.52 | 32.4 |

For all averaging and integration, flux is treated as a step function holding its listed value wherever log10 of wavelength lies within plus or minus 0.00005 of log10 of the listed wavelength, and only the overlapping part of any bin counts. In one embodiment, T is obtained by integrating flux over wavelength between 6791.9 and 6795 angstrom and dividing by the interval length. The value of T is 31.7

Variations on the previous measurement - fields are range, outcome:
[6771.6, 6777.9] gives 35.2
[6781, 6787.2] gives 30.9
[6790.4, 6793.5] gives 32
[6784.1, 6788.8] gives 30.3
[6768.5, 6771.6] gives 33.8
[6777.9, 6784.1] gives 33.7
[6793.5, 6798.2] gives 31.6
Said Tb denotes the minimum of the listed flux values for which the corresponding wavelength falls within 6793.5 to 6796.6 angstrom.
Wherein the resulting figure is 31.6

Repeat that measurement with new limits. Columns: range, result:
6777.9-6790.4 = 30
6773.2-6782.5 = 33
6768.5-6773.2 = 33.3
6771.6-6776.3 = 34.1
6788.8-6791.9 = 31.8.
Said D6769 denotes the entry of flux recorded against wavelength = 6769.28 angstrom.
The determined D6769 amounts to 33.3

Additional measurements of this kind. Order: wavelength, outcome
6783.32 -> 30.4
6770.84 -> 34.4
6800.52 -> 32.4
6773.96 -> 34.8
